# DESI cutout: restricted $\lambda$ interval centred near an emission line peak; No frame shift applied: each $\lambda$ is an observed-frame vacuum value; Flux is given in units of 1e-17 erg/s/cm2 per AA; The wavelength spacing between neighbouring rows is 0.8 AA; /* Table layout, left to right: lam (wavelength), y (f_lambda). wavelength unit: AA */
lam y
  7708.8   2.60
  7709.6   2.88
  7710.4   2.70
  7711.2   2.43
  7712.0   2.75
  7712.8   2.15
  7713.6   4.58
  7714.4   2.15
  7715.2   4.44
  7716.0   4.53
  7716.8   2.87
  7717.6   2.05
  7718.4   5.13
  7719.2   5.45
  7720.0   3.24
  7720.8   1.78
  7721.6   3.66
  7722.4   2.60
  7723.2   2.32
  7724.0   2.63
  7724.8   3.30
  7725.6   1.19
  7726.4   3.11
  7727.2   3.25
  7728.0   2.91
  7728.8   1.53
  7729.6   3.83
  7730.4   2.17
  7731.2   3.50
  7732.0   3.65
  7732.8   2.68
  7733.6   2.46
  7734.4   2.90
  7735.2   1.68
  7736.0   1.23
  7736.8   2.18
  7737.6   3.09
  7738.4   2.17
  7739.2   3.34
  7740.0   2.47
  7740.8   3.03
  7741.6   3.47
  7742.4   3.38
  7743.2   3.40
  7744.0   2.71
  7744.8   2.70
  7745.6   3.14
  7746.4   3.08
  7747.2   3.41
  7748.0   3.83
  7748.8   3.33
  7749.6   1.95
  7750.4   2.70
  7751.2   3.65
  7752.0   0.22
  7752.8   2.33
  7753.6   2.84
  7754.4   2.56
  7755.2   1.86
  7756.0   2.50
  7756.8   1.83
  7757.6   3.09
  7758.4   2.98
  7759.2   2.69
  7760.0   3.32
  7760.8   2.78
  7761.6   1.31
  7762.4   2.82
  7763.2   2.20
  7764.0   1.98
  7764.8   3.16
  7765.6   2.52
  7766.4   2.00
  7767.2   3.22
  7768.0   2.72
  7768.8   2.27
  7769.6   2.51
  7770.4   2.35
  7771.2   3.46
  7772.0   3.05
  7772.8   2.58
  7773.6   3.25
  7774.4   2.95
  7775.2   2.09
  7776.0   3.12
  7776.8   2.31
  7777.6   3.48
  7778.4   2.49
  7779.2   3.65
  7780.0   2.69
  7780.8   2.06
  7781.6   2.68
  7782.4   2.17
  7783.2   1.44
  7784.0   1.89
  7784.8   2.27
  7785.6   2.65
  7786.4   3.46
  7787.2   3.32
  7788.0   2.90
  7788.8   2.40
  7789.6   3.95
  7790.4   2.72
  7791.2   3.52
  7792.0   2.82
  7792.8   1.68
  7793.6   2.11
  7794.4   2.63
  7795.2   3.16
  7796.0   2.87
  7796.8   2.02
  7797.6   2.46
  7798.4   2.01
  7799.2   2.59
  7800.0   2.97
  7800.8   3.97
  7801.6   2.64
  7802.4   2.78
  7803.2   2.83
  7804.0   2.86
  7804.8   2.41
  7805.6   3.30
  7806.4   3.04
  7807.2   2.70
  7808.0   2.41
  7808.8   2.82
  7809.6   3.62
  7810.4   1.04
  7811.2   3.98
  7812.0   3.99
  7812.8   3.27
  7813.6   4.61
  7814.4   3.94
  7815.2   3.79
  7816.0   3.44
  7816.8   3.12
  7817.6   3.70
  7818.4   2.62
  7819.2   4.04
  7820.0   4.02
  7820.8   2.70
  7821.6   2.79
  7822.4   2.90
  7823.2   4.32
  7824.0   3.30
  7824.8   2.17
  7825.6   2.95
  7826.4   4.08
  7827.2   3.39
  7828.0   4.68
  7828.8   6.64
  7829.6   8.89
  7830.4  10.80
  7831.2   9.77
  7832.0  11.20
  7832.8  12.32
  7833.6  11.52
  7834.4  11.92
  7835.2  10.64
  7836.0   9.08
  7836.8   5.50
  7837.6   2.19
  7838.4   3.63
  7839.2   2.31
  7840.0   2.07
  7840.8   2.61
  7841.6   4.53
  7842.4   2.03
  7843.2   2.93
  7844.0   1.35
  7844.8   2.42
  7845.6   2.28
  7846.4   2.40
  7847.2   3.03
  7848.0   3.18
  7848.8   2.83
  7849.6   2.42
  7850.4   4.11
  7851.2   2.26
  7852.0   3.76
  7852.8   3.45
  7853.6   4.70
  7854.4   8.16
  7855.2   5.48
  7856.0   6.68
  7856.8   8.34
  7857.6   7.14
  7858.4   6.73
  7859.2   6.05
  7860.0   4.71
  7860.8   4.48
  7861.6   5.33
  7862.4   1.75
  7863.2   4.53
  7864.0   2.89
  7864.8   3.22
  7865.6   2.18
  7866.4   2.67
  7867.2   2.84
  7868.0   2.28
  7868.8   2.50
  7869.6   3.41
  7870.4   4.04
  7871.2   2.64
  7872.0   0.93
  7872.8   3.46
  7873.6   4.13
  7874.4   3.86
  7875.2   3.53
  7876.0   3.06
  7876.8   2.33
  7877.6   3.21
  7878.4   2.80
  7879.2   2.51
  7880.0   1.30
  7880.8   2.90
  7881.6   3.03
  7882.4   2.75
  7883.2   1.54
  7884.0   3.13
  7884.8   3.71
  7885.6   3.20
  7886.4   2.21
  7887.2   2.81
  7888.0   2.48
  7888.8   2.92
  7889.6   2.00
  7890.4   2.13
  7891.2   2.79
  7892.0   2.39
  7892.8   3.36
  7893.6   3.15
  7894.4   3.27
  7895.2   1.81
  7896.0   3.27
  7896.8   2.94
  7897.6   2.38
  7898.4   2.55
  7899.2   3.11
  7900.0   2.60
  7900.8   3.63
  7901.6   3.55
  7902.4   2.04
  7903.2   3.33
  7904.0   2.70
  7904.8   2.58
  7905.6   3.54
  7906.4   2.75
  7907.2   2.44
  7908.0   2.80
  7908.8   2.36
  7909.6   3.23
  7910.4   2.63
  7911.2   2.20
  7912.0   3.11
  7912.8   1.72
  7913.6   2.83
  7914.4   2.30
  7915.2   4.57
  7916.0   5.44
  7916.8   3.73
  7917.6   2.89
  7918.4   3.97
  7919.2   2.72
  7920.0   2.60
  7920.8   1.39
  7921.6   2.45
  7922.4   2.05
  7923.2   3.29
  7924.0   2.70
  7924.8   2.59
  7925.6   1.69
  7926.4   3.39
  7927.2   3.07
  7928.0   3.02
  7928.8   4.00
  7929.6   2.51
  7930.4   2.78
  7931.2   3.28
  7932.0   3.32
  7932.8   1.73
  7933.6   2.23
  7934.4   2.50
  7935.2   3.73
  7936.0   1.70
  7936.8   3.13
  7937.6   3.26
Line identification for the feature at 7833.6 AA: H-alpha 6563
